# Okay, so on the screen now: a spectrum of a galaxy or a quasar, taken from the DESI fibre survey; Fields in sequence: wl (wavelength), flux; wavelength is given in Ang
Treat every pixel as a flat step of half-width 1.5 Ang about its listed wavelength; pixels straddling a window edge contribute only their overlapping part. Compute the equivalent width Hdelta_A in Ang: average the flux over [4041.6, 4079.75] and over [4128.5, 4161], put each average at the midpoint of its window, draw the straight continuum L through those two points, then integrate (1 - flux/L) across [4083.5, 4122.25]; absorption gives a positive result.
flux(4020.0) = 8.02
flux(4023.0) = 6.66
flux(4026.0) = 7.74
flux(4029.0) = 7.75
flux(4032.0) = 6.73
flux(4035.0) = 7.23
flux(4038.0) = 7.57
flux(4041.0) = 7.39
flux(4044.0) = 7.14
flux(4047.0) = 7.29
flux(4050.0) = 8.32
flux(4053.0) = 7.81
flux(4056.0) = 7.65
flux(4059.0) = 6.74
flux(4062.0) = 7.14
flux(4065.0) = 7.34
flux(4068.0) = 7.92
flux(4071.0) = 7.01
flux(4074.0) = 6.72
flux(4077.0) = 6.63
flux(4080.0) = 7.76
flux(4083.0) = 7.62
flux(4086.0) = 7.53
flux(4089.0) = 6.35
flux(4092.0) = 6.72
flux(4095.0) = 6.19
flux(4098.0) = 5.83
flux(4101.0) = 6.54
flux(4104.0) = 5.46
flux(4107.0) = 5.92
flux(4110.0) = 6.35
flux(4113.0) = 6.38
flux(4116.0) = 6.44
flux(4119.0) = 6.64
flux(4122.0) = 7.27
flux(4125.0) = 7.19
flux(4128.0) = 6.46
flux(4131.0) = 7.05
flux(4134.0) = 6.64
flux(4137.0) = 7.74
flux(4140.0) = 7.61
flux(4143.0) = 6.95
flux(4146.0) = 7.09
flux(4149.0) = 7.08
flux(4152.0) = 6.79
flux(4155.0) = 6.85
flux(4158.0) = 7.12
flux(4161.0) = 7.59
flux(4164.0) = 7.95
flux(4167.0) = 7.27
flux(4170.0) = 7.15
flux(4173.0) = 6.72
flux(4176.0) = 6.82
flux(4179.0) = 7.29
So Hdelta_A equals 4.16 Ang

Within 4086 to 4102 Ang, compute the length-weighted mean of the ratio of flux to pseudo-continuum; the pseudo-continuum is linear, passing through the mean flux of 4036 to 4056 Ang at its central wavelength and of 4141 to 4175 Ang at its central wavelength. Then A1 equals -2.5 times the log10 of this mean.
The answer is 0.15 mag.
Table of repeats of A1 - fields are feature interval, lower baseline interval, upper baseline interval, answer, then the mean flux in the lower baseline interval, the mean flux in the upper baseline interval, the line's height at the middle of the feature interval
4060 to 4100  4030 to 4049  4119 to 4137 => 0.02 mag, 7.27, 6.97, 7.13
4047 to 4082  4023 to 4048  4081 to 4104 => -0.06 mag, 7.31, 6.63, 6.96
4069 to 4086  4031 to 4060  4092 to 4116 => -0.08 mag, 7.41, 6.16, 6.72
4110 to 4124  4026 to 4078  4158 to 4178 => 0.10 mag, 7.34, 7.24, 7.28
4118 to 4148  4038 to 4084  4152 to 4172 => 0.03 mag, 7.37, 7.27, 7.3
